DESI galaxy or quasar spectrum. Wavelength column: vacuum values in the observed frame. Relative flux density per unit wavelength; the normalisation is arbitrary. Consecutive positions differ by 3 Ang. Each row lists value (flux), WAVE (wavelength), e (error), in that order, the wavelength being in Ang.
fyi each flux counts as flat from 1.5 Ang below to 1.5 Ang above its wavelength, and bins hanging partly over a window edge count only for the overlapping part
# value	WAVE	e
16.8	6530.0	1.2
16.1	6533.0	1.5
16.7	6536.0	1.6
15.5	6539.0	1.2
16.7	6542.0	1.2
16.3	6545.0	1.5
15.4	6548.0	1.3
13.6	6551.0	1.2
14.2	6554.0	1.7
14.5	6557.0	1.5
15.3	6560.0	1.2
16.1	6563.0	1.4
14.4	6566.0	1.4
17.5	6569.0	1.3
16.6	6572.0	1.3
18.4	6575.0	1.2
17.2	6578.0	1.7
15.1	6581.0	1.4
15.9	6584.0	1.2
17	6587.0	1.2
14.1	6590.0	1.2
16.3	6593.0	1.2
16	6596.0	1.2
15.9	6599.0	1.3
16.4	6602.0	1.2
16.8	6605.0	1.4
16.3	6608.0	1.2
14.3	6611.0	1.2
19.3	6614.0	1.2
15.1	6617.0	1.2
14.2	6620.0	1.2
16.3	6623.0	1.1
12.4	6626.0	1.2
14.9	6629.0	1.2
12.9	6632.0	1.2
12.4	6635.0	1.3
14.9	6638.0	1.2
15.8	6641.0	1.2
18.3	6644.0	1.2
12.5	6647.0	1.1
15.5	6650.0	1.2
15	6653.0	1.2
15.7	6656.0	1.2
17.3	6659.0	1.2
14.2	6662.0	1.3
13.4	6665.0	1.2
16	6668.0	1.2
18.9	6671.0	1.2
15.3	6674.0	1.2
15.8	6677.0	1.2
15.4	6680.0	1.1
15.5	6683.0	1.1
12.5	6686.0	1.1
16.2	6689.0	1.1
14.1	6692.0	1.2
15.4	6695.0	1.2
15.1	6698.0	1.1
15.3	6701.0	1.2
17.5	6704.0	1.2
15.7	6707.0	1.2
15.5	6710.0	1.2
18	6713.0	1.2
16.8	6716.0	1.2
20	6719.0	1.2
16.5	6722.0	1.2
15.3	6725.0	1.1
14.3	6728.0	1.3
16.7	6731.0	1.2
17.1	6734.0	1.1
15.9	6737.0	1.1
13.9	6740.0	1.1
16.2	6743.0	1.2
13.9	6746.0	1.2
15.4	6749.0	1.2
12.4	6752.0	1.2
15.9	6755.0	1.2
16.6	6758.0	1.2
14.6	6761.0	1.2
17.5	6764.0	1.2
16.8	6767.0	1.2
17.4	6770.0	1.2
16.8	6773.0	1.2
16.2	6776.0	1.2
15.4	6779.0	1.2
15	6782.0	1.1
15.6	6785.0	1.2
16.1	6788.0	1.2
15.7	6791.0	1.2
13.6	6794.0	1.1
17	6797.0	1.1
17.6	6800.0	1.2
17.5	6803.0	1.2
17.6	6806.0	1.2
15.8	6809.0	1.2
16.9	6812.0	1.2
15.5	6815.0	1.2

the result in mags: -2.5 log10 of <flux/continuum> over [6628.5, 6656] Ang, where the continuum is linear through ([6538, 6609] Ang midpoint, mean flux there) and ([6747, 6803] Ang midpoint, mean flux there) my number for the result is 0.08 mag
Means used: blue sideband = 15.9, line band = 14.7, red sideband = 15.9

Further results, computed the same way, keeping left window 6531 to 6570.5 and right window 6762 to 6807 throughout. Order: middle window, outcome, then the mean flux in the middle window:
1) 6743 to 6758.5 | 0.10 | 14.9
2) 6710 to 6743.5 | -0.02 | 16.4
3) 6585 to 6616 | -0.03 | 16.2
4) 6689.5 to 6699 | 0.07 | 15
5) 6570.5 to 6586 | -0.07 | 16.7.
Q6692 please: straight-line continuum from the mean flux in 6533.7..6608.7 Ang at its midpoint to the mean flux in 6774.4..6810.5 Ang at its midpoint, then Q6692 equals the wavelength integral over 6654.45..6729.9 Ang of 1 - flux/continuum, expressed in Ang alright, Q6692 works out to 0.9 Ang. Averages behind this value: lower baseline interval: 15.9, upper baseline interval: 16.1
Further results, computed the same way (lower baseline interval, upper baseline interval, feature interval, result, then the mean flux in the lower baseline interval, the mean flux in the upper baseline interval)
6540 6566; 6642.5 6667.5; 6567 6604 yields -2.7 Ang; 15.2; 15.3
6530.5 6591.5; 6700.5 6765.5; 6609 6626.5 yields 0.5 Ang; 15.8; 16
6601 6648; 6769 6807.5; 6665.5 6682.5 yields -0.6 Ang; 15.2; 16.3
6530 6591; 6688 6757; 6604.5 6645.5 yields 1.5 Ang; 15.9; 15.8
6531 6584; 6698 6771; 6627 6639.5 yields 1.7 Ang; 15.9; 16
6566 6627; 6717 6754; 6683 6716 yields 0.3 Ang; 16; 15.7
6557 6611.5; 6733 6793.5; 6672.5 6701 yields 1.4 Ang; 16.1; 15.7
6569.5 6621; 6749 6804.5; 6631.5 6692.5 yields 3.6 Ang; 16.2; 16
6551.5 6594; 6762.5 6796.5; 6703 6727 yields -1.3 Ang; 15.8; 16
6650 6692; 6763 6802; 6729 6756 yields 1.2 Ang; 15.4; 16.2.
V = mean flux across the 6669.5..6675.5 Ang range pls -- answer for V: 17.1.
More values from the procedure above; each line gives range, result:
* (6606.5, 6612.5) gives 15.3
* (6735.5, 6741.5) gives 14.9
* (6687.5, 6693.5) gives 15.1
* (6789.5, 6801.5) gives 16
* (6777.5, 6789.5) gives 15.5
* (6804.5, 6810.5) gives 16.7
